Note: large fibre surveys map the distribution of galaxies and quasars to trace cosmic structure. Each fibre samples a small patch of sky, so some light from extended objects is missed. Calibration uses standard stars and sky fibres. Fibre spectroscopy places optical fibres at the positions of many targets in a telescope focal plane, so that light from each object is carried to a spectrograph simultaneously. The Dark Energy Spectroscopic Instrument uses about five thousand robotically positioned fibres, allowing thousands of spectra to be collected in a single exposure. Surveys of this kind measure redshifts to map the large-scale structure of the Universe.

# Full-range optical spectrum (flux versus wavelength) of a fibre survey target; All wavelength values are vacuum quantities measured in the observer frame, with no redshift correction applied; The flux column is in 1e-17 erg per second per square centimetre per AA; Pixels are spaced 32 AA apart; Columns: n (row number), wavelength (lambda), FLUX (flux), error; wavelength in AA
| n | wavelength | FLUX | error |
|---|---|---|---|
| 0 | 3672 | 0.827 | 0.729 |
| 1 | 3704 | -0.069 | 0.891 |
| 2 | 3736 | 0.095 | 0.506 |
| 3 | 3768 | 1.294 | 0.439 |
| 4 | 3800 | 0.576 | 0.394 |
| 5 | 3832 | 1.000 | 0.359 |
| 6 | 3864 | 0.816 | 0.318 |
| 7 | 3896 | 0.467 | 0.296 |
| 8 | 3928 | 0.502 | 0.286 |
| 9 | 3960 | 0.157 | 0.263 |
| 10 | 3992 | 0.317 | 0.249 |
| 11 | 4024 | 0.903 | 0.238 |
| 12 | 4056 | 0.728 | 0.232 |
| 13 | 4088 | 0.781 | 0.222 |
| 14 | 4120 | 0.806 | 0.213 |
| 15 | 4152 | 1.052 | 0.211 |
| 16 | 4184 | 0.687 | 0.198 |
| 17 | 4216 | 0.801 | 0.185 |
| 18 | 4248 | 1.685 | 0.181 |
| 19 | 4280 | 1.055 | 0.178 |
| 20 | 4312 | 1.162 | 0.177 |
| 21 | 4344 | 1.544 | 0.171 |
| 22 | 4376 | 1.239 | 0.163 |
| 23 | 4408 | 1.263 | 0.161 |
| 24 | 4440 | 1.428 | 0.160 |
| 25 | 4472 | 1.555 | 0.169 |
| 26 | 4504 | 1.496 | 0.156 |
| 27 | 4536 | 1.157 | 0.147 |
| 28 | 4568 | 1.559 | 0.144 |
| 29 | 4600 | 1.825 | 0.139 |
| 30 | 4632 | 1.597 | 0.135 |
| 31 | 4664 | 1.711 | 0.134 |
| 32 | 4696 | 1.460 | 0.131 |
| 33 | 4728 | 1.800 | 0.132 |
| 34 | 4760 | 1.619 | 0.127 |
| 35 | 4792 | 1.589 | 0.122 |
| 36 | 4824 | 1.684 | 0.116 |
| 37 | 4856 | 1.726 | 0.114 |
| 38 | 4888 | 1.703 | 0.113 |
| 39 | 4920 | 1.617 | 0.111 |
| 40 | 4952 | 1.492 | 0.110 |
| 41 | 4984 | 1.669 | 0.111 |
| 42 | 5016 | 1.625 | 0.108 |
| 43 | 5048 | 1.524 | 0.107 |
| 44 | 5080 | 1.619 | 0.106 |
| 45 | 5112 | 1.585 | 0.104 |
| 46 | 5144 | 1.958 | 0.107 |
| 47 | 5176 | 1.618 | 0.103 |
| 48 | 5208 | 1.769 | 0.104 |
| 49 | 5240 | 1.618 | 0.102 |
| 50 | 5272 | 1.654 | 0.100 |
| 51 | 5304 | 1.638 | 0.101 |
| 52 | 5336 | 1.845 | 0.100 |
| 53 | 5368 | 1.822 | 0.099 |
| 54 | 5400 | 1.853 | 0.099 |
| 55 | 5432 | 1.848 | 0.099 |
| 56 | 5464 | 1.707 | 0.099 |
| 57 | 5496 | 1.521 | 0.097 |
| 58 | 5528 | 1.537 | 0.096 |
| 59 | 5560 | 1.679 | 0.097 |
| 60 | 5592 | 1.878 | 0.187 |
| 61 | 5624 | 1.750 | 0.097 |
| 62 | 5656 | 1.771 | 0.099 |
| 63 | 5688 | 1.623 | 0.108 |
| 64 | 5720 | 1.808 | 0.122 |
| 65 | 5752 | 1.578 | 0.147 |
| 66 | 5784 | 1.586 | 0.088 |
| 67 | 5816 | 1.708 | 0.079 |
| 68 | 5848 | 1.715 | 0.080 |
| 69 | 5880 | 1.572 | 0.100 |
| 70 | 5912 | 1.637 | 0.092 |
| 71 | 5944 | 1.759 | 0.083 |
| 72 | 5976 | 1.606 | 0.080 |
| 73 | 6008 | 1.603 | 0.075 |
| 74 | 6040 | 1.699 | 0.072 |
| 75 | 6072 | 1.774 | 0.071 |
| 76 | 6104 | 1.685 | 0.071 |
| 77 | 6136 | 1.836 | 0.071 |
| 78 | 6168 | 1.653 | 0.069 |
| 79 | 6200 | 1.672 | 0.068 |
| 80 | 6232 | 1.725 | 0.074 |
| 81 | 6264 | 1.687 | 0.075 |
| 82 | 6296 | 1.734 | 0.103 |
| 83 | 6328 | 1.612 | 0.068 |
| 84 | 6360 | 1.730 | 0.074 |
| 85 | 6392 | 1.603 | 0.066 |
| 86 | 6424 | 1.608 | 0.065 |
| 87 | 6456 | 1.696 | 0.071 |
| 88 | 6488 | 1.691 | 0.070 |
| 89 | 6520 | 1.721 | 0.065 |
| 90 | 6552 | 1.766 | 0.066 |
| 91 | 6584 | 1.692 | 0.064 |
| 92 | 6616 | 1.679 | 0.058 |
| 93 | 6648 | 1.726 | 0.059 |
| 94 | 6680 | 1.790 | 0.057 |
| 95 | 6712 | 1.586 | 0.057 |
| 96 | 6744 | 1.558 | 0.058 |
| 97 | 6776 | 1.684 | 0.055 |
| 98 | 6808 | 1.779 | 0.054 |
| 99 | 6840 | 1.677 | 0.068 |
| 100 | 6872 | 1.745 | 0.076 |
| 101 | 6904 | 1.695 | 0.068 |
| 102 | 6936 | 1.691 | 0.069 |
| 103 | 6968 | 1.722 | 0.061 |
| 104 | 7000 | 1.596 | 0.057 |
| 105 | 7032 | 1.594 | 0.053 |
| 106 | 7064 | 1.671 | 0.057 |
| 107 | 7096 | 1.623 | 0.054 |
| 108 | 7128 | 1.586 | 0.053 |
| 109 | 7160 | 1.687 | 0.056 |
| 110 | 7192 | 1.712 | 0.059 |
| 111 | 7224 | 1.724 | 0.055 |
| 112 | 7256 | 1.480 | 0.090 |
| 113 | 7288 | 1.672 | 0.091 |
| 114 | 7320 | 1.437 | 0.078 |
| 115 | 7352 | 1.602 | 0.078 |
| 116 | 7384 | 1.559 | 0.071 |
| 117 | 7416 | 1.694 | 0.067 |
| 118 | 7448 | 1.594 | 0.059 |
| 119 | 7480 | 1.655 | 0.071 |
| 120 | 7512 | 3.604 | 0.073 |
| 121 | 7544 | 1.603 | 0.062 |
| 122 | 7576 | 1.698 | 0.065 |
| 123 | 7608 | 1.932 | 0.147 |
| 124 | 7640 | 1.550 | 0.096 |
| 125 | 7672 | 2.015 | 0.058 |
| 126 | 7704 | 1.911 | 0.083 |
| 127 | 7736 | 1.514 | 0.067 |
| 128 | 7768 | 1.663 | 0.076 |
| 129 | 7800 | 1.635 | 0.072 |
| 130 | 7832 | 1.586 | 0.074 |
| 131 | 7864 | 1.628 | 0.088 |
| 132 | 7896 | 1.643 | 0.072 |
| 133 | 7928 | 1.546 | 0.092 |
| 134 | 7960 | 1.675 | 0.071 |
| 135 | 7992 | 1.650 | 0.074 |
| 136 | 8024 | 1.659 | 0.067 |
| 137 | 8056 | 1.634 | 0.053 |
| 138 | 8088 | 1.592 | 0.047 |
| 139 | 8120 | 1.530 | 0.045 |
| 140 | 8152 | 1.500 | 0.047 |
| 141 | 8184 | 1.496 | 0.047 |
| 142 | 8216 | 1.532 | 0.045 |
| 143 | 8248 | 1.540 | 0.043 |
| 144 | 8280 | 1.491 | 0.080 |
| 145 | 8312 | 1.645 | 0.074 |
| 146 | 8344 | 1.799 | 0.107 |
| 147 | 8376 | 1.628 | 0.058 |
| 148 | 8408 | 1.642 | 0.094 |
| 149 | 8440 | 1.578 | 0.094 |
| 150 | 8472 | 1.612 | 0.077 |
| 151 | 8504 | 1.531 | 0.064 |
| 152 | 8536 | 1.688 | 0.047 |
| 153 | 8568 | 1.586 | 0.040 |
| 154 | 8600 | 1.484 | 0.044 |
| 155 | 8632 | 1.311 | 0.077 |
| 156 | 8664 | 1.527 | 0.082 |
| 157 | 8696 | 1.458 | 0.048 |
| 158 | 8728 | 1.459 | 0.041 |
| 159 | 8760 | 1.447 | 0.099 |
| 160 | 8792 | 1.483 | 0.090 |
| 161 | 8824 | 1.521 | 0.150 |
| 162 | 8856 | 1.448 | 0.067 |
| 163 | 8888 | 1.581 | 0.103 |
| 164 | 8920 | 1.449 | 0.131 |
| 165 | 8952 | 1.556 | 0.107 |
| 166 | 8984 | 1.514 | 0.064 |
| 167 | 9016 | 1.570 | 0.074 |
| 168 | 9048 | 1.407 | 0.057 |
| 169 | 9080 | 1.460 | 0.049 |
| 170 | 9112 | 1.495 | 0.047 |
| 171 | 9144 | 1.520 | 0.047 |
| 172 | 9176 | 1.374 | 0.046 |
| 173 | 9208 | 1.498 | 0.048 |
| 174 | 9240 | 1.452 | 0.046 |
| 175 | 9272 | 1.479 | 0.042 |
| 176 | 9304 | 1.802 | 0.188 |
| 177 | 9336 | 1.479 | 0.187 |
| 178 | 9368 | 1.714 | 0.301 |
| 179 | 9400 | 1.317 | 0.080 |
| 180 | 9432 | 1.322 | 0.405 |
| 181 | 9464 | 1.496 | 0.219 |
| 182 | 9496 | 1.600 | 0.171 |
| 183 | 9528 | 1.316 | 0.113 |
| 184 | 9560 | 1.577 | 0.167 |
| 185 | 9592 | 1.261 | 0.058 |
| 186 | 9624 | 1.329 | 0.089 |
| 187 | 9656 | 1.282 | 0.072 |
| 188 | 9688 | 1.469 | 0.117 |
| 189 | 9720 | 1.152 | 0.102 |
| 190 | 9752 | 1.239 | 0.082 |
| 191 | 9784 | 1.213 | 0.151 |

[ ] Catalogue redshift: 0.143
